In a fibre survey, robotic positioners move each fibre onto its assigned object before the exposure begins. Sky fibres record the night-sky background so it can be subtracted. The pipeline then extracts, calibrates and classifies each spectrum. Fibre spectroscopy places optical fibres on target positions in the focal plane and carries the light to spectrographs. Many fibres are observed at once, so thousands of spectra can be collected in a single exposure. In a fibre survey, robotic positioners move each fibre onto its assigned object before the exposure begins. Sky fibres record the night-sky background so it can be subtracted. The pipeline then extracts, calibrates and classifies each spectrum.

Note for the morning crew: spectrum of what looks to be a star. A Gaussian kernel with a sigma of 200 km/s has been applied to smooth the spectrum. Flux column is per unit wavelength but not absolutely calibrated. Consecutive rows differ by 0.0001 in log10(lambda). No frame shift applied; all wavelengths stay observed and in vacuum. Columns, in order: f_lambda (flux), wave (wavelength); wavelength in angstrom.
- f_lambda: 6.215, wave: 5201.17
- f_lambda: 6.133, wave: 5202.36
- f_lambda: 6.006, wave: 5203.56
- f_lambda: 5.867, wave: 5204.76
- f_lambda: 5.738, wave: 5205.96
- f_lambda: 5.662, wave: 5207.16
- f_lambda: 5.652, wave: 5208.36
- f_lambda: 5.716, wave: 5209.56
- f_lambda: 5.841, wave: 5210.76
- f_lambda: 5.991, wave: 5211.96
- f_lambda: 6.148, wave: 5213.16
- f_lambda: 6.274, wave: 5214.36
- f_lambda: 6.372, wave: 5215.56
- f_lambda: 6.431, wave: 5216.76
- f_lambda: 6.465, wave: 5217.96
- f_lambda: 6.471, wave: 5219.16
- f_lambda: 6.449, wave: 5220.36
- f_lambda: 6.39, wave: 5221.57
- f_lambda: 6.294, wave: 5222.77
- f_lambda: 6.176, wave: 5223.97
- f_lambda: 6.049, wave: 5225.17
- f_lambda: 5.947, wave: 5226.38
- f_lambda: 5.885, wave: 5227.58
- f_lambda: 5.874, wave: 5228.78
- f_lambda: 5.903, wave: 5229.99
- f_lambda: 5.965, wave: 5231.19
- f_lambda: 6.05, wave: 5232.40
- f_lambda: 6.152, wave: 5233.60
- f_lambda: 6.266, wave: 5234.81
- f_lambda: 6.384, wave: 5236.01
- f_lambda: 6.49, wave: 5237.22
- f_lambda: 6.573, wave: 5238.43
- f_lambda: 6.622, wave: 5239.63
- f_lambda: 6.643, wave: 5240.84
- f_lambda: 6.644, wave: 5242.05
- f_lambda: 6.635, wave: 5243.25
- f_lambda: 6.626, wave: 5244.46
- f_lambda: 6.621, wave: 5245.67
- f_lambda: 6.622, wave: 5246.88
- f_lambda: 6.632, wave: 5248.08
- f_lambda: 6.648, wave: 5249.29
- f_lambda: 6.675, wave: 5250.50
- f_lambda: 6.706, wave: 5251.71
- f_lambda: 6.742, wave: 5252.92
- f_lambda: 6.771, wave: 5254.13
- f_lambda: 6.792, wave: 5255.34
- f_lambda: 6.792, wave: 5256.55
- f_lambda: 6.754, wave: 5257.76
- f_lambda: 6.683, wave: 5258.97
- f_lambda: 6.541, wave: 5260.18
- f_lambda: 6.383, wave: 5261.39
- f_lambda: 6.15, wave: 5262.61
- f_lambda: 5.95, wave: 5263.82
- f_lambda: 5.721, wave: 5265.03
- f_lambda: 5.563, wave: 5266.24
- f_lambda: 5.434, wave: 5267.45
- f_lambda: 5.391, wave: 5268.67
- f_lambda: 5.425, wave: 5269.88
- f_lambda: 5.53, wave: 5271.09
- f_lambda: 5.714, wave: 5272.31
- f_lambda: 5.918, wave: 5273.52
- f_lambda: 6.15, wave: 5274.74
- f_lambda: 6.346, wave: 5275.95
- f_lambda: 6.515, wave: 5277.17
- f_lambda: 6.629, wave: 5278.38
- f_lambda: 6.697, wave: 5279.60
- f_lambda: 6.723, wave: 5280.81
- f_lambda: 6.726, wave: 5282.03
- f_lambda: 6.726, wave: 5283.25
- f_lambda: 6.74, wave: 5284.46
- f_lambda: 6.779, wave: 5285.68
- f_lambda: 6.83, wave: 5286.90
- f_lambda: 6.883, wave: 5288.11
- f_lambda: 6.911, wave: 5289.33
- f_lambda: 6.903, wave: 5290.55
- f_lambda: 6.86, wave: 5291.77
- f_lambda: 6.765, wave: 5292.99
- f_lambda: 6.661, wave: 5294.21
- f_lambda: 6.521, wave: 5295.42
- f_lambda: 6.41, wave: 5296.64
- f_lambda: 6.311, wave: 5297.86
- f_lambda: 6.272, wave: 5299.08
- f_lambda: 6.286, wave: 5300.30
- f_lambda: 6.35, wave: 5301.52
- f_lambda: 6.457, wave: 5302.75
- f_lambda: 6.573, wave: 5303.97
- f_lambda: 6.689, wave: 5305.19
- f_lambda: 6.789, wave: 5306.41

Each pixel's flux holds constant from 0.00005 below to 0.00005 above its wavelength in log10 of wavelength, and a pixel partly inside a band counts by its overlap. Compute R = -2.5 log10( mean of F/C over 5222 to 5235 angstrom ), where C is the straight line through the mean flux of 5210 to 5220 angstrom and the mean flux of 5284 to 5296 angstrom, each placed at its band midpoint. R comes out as 0.05 mag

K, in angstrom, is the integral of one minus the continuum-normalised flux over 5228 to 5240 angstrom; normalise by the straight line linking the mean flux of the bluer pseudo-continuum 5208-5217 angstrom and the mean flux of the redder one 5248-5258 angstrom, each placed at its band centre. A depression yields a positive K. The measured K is 0.36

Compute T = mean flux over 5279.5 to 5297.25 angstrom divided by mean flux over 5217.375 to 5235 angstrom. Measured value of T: 1.1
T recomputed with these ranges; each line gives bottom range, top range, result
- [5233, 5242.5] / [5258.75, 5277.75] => 0.92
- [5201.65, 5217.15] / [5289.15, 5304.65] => 1.09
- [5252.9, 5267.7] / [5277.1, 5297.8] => 1.06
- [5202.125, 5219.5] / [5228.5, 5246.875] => 1.06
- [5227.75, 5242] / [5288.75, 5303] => 1.05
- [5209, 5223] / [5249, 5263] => 1.06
